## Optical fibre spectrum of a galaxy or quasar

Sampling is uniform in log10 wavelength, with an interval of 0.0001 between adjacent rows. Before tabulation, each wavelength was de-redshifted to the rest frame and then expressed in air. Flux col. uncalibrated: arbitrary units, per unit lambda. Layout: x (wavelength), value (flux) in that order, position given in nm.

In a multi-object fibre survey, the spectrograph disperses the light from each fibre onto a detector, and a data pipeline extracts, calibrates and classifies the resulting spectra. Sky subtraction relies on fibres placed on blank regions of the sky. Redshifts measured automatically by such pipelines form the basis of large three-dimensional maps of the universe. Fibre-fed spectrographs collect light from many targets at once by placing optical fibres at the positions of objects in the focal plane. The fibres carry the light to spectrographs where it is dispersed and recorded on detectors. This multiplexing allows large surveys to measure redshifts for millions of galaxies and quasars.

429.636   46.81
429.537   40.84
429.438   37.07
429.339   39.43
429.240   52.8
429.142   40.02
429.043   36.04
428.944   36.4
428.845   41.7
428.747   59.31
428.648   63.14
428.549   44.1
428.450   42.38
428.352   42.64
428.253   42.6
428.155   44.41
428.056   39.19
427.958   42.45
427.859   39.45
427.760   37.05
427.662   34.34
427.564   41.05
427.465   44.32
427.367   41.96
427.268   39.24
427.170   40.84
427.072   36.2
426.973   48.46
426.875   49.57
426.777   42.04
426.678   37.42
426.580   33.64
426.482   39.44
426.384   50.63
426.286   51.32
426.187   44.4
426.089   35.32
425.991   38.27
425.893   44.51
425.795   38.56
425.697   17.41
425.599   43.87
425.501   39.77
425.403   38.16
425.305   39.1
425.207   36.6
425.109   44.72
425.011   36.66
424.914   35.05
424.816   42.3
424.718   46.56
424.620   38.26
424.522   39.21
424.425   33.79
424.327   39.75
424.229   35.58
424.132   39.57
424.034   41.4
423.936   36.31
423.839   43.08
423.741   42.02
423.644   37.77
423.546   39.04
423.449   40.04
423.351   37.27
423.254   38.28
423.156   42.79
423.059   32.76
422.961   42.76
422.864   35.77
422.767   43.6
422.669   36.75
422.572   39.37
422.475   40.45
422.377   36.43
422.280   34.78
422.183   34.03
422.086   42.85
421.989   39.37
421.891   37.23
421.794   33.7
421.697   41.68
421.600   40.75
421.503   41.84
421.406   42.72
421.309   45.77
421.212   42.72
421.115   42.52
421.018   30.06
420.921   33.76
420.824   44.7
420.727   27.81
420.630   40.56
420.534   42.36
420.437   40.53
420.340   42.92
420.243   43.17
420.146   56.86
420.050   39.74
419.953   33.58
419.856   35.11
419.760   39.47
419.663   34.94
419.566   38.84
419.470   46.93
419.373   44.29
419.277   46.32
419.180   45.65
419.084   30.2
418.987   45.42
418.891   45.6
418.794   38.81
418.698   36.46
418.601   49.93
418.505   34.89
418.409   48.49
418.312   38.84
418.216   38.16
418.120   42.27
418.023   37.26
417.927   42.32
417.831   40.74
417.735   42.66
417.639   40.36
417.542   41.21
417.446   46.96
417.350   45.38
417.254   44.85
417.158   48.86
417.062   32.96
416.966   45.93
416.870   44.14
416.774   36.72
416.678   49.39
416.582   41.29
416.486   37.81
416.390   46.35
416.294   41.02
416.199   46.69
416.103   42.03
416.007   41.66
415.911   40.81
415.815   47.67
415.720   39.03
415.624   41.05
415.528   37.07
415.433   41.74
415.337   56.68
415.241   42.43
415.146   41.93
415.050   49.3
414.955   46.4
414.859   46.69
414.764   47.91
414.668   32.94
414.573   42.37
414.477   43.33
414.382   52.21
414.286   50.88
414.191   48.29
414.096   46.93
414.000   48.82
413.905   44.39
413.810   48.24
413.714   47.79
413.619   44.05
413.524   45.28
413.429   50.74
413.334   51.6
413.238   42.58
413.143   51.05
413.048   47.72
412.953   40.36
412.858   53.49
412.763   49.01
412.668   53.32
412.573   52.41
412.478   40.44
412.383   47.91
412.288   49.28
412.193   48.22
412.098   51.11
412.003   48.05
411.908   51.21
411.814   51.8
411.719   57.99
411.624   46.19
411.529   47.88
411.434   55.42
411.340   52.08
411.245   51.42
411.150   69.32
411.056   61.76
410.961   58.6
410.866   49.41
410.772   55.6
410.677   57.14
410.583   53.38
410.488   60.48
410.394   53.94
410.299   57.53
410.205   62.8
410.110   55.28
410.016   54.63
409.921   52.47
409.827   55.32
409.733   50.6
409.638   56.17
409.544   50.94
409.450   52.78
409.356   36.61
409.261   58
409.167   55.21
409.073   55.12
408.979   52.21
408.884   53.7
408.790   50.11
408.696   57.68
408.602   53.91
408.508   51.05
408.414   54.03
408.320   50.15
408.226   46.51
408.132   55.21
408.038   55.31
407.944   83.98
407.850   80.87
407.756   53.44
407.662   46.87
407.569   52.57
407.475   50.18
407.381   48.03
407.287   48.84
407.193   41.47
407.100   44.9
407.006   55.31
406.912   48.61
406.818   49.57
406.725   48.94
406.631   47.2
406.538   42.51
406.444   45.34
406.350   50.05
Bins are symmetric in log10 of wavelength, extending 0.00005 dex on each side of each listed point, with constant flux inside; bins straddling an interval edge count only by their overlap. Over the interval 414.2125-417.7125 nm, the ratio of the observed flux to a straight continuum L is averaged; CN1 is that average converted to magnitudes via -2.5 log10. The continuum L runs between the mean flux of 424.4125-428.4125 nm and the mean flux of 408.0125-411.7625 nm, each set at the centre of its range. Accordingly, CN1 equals 0.12 mag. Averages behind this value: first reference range 54.1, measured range 43.7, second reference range 40.3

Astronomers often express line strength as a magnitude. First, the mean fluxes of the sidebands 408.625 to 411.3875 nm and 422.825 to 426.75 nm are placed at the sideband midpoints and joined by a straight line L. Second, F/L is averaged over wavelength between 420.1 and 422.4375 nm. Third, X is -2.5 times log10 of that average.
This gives 0.080 mag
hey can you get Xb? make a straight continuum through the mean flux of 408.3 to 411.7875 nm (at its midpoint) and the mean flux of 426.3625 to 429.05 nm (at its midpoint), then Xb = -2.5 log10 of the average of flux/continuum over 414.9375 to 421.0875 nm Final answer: 0.17 mag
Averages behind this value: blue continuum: 54.3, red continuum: 42.5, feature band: 41.8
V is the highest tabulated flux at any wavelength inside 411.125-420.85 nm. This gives 69.32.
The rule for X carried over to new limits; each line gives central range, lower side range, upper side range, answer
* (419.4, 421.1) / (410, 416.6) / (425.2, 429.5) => 0.14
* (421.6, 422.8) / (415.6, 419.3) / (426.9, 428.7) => 0.11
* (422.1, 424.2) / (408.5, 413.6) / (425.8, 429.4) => 0.17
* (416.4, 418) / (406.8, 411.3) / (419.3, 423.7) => 0.05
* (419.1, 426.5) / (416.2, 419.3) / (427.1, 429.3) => 0.07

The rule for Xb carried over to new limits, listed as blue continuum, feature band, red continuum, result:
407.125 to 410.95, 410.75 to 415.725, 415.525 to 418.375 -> -0.02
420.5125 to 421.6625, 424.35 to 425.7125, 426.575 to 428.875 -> 0.08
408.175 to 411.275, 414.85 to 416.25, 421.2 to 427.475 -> 0.11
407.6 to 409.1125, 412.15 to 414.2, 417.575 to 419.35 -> 0.03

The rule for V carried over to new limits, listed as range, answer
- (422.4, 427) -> 51.32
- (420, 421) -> 56.86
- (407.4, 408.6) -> 83.98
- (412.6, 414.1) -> 53.49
